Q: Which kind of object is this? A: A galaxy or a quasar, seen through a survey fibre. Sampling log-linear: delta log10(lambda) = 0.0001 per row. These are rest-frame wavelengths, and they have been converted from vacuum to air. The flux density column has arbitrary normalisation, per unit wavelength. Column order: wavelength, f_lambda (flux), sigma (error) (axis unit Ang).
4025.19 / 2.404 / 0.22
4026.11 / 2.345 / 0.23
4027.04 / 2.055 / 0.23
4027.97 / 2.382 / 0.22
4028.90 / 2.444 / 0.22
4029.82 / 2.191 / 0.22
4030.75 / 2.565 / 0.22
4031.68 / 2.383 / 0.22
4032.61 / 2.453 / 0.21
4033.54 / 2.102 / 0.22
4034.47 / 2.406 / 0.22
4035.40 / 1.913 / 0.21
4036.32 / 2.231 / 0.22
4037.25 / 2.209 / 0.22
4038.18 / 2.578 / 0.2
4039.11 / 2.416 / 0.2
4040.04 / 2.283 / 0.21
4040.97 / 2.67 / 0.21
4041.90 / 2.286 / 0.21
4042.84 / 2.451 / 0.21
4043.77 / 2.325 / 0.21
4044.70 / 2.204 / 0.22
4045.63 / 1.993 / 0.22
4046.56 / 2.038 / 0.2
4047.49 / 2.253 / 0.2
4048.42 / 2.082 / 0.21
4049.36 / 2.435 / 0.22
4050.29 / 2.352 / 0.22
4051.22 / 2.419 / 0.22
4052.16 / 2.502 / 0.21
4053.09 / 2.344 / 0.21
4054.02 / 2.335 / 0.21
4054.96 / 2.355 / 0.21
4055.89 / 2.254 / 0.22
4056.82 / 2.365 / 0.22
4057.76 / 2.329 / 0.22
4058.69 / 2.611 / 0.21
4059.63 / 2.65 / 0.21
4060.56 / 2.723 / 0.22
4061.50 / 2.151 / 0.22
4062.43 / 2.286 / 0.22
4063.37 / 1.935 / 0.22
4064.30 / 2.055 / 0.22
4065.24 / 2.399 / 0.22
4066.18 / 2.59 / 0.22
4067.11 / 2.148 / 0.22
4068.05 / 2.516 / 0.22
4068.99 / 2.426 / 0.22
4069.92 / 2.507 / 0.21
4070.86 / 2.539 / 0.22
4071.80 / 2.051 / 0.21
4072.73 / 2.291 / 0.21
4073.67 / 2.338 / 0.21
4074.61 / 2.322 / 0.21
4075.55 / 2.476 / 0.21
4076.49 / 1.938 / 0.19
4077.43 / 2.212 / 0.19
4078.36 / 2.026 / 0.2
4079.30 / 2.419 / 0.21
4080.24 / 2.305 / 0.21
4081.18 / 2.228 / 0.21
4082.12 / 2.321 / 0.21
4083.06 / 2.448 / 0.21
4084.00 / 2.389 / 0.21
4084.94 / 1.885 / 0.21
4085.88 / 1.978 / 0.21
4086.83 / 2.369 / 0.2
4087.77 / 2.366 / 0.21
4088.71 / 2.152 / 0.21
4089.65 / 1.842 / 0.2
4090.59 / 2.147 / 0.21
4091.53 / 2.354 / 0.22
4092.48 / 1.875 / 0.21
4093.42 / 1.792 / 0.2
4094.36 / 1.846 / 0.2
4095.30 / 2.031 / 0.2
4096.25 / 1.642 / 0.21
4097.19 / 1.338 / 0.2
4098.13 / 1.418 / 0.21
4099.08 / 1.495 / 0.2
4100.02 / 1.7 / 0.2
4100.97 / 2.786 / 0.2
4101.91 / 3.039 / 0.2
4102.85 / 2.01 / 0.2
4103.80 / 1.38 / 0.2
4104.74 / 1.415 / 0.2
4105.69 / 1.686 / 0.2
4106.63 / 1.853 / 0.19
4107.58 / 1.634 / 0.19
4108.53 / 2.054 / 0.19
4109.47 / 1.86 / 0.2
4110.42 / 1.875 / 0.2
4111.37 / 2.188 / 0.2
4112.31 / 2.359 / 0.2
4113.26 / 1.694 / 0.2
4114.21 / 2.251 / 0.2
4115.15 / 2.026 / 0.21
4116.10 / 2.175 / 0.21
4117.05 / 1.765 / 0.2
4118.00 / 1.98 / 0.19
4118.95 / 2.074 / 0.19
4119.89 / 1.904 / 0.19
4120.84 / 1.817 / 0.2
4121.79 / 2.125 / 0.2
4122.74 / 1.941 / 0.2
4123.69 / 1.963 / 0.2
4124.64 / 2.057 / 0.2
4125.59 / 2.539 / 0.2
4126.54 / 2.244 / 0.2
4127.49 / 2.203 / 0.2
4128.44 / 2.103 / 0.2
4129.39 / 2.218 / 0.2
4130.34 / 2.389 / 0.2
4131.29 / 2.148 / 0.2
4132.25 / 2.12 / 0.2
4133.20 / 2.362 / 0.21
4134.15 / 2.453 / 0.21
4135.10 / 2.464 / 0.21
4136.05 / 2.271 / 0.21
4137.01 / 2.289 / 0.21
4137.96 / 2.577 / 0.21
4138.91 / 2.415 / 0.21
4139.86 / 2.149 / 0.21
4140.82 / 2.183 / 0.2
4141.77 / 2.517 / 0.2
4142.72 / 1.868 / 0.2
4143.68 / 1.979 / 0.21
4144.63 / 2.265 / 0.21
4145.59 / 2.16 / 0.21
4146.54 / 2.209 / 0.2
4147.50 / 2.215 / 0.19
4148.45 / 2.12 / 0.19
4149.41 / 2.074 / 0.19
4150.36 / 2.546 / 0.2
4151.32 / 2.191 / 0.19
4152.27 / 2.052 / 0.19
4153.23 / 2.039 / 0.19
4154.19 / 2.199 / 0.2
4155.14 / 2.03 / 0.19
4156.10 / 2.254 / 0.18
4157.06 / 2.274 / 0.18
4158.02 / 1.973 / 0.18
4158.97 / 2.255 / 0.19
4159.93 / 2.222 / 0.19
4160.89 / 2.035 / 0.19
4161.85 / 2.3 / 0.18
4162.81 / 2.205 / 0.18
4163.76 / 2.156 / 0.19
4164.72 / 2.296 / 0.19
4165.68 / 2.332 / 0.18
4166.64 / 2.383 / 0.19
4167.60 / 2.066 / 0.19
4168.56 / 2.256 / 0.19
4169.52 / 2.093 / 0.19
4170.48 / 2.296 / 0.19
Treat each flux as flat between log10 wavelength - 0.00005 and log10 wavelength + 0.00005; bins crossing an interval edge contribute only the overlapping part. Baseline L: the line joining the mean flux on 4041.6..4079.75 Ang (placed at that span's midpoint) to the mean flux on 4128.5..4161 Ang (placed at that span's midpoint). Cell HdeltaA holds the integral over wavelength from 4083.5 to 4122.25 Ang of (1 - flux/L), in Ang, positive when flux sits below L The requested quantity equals 5.2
